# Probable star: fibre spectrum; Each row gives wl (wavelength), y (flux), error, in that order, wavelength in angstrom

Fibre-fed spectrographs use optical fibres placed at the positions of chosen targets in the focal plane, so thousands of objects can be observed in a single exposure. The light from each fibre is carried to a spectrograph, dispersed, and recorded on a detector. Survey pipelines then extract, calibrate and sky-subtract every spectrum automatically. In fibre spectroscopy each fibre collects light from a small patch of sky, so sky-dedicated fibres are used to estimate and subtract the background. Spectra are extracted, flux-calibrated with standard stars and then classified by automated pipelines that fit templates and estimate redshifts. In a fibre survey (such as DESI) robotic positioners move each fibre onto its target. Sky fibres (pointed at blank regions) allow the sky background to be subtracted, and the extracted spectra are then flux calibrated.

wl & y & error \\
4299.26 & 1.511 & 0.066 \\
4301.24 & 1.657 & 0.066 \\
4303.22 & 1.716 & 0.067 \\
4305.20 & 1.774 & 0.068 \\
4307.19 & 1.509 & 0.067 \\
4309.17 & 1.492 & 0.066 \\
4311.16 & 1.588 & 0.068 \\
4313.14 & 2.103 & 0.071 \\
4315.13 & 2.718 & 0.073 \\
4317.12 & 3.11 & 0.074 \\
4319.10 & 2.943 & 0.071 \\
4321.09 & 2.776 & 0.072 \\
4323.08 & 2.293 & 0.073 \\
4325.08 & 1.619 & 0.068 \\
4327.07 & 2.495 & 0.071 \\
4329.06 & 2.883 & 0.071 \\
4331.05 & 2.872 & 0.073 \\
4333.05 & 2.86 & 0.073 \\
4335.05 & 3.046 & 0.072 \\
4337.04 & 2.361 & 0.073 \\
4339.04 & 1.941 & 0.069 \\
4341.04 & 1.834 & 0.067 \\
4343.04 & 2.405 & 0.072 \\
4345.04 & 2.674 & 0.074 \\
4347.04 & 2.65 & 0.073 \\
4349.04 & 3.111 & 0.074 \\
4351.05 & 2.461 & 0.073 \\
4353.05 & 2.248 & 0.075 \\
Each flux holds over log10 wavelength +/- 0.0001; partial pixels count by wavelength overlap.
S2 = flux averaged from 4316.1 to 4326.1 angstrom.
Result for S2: 2.55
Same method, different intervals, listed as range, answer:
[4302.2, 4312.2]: 1.62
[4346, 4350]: 2.88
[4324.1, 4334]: 2.55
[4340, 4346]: 2.3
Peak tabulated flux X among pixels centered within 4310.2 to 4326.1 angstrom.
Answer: 3.11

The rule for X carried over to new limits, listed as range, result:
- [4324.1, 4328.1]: 2.495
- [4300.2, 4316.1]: 2.718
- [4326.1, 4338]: 3.046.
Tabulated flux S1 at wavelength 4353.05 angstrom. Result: 2.248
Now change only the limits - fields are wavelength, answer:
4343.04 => 2.405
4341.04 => 1.834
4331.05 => 2.872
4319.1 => 2.943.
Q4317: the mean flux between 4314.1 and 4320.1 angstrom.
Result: 2.92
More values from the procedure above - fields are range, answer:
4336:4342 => 2.06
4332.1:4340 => 2.55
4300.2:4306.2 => 1.71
